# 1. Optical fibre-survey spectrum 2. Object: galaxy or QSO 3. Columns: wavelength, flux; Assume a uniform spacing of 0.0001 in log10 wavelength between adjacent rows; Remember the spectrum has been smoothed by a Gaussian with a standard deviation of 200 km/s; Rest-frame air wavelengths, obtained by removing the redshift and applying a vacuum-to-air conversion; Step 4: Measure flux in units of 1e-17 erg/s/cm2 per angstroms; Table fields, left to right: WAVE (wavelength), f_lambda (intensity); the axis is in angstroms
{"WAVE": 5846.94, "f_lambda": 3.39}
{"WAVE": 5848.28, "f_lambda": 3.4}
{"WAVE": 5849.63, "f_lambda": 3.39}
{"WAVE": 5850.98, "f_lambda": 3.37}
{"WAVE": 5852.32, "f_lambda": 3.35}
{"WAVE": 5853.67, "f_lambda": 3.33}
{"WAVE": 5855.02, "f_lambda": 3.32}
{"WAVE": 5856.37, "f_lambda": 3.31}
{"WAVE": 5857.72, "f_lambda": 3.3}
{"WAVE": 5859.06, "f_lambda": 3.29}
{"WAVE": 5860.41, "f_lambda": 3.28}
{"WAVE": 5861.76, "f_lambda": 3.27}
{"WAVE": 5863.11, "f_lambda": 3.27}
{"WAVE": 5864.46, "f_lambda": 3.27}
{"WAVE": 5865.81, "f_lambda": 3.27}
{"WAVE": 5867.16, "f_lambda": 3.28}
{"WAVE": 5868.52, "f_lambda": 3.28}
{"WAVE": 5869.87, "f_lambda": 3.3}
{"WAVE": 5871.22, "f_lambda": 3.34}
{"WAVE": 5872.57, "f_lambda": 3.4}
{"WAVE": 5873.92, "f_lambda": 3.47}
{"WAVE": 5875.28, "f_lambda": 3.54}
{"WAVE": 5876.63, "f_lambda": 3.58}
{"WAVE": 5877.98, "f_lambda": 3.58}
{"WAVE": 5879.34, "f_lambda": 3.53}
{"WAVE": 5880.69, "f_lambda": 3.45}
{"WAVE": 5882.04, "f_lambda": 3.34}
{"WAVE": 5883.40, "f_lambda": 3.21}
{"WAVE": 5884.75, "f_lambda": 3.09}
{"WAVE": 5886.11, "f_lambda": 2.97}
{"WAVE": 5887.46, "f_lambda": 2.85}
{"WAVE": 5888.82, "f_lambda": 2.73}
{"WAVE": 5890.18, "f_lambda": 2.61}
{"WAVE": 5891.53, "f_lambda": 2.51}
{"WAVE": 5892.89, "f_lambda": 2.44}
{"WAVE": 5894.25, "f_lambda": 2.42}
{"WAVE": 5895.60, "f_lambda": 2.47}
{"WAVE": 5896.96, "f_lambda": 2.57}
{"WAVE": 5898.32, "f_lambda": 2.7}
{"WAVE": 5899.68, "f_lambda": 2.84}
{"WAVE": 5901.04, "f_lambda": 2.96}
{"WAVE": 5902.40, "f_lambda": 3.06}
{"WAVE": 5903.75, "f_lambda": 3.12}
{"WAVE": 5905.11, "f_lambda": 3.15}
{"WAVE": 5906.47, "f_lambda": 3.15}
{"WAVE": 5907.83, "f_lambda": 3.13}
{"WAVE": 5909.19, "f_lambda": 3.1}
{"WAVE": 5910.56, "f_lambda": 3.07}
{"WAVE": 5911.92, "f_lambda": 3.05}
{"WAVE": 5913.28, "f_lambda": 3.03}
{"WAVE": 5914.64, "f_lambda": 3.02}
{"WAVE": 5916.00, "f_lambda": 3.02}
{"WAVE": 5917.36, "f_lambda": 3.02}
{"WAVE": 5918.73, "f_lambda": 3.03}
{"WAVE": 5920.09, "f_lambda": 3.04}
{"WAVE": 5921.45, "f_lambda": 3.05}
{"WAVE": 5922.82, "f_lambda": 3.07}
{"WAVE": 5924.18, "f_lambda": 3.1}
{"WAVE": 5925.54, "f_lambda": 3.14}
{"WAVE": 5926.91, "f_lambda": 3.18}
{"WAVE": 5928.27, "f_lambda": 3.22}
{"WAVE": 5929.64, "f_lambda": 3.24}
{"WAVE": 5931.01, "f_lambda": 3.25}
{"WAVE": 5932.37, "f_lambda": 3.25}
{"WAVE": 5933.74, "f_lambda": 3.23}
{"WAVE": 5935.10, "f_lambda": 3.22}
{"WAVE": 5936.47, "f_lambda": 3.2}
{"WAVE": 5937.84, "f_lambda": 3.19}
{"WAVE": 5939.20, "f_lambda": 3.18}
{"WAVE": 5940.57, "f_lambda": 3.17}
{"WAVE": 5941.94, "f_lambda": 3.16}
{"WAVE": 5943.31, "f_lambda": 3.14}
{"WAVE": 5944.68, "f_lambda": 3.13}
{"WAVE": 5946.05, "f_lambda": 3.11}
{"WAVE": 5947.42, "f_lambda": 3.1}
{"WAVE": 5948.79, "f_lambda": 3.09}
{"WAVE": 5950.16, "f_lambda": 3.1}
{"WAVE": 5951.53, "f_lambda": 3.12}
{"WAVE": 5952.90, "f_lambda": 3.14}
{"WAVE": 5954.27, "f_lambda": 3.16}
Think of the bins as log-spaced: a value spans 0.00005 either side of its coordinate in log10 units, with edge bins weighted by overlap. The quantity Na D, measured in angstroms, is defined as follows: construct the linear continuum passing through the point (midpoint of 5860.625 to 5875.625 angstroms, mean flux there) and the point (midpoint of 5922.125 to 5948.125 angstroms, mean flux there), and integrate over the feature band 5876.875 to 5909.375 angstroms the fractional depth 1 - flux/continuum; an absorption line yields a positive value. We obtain 3.0 angstroms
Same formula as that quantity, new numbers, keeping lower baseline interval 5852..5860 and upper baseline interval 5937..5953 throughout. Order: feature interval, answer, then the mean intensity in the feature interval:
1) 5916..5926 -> 0.39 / 3.06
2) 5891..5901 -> 1.99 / 2.59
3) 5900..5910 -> 0.40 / 3.09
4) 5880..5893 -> 1.25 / 2.94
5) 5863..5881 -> -0.65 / 3.4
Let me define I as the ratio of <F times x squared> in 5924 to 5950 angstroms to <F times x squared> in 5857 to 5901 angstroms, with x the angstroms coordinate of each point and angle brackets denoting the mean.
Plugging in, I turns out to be 1.0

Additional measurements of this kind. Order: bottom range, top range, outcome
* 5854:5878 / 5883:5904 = 0.84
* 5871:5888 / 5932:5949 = 0.97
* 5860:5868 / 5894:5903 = 0.84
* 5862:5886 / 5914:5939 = 0.95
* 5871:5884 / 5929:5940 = 0.95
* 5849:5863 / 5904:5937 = 0.96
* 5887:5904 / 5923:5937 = 1.20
